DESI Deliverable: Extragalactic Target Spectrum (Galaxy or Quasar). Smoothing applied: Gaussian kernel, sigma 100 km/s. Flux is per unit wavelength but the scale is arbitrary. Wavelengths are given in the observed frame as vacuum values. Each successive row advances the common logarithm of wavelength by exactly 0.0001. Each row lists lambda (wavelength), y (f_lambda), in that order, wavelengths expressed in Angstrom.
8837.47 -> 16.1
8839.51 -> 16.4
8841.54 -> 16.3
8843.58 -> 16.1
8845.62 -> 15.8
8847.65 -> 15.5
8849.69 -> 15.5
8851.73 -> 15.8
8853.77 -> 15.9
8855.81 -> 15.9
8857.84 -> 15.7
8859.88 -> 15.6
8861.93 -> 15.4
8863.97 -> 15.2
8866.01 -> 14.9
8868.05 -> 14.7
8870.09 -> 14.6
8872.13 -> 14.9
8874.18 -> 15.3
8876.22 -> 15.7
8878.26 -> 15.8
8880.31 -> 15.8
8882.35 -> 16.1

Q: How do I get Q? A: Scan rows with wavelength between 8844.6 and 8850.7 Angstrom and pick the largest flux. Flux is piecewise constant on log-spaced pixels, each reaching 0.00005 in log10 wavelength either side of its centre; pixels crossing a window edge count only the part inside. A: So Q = 15.8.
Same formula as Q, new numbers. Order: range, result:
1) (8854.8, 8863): 15.9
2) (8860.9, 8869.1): 15.4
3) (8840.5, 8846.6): 16.3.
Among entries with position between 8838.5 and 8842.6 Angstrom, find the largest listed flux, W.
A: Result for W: 16.4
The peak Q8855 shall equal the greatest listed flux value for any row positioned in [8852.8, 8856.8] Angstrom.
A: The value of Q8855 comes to 15.9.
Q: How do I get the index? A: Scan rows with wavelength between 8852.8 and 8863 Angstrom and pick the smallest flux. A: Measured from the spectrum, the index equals 15.4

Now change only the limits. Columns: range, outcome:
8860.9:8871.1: 14.6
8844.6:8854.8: 15.5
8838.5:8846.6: 15.8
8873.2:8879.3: 15.3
